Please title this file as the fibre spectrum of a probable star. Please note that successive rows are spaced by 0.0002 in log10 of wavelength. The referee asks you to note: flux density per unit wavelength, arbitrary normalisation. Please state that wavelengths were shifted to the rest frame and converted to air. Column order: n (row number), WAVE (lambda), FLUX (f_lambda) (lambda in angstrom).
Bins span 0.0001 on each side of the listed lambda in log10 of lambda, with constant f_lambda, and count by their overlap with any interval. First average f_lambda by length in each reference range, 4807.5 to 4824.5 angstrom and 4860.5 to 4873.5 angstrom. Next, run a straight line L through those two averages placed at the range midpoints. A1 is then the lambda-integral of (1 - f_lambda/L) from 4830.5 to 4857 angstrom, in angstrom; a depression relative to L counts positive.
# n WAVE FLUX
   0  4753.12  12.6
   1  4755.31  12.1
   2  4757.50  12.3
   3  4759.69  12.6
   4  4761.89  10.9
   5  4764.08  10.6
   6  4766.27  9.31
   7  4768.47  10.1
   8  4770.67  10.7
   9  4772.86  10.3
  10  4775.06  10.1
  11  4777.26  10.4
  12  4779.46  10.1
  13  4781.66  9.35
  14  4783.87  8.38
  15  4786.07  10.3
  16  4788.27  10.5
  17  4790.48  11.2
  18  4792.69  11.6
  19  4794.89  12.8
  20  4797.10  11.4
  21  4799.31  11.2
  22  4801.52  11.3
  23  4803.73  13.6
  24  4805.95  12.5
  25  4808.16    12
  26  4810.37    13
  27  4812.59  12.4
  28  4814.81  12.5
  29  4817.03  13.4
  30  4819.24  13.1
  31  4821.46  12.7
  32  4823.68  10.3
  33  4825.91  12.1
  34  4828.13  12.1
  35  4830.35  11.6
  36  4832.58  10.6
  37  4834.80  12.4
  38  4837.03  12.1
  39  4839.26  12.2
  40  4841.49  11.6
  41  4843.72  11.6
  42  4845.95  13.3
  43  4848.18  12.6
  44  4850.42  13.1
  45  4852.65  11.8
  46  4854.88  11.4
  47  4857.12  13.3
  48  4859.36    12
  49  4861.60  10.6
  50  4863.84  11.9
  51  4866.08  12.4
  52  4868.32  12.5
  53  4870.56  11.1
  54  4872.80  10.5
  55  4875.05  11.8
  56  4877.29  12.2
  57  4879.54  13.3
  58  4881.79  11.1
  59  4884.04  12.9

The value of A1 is -0.3 angstrom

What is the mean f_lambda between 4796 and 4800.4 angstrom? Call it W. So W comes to 11.3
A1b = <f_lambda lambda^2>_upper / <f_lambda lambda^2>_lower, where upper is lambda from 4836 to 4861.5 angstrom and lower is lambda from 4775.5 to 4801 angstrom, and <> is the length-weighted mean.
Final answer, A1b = 1.2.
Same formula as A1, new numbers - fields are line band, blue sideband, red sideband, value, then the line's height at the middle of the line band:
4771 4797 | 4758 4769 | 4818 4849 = 1.6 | 11.2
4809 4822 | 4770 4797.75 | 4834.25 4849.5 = -1.5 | 11.5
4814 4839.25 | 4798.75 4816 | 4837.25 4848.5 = 0.4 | 12.3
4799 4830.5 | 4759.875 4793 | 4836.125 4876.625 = -3.4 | 11.1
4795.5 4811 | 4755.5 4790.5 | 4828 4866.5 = -1.4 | 11.1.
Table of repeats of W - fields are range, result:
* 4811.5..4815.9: 12.4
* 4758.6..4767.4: 10.8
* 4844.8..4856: 12.4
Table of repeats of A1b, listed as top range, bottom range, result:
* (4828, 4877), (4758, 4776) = 1.16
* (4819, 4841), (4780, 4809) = 1.07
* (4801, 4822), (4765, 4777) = 1.27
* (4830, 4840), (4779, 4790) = 1.23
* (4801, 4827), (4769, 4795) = 1.21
